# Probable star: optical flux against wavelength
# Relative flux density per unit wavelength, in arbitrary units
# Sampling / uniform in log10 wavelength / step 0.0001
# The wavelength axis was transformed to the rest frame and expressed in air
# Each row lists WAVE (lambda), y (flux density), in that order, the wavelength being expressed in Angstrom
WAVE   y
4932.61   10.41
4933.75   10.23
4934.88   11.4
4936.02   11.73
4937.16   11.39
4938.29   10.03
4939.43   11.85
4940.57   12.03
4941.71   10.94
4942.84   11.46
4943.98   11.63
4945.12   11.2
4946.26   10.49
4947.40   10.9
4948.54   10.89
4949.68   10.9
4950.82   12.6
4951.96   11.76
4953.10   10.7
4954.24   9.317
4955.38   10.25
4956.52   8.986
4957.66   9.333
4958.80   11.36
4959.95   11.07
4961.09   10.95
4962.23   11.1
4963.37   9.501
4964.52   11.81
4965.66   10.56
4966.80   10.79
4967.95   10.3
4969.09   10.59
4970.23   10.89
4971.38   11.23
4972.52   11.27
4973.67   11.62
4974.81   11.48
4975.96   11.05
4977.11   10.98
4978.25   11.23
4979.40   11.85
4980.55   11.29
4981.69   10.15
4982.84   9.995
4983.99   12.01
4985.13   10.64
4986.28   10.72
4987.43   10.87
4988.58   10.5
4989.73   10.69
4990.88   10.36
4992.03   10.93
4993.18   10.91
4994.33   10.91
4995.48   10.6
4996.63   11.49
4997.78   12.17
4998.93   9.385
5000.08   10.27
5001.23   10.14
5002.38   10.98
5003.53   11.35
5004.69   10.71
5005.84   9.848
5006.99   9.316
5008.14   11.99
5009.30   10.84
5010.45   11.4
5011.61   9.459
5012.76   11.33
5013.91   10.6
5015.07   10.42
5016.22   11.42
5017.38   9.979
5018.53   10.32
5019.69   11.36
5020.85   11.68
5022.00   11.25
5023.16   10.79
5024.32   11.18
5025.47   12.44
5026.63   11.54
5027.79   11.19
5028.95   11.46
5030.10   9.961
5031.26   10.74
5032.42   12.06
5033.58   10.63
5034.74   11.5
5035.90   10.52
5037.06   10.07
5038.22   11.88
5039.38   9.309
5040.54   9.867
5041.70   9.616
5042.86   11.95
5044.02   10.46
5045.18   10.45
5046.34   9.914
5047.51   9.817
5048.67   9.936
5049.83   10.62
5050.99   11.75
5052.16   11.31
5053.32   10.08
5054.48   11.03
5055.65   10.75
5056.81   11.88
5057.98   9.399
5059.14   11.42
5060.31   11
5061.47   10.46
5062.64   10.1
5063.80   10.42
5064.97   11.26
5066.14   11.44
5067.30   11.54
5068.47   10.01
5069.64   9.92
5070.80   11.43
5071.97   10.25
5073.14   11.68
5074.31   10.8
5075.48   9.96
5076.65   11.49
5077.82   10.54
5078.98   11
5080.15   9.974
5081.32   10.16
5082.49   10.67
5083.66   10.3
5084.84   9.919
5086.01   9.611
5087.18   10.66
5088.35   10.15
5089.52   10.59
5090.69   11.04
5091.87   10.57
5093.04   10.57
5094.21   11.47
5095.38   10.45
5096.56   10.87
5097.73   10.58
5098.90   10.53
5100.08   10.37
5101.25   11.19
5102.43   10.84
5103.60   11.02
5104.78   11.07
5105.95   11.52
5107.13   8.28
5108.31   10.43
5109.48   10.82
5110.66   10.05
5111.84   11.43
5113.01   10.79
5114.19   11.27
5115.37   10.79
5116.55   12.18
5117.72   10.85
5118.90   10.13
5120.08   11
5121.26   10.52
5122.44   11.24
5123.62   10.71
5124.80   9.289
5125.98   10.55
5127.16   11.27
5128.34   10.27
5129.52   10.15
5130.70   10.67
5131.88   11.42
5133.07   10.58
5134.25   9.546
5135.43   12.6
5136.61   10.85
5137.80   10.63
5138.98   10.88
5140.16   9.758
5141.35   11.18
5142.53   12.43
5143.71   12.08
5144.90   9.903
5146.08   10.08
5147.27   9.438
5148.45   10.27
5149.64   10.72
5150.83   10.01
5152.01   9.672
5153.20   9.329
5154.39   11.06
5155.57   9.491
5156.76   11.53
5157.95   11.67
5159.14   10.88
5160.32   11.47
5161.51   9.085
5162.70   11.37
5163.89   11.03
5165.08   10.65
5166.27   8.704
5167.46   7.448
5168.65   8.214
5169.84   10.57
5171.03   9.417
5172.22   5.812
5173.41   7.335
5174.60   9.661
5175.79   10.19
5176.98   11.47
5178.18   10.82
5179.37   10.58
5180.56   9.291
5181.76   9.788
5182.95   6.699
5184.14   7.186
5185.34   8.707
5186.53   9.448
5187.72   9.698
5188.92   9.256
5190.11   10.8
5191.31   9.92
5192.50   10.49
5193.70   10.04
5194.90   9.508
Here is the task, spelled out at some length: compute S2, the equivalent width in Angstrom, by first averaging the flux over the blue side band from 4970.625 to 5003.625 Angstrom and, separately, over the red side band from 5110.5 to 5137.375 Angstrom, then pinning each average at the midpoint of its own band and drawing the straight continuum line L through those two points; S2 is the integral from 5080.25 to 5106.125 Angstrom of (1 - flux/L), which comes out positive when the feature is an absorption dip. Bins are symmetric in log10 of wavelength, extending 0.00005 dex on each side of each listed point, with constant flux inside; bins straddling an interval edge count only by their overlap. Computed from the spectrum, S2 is 0.50 Angstrom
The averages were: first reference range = 10.9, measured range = 10.6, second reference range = 10.8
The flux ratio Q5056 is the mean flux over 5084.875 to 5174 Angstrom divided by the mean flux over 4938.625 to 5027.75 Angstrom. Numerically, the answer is 1.0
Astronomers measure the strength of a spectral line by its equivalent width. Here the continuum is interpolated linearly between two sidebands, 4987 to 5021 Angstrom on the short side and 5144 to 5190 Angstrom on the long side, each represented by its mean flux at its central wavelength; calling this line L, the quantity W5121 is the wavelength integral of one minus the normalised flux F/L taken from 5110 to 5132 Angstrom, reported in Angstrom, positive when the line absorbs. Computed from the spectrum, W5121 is -1.67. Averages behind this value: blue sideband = 10.7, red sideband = 9.71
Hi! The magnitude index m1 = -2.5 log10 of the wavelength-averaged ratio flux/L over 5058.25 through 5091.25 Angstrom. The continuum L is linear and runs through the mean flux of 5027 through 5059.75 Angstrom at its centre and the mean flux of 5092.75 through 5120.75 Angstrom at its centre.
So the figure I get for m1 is 0.012 mag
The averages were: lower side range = 10.7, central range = 10.6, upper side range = 10.8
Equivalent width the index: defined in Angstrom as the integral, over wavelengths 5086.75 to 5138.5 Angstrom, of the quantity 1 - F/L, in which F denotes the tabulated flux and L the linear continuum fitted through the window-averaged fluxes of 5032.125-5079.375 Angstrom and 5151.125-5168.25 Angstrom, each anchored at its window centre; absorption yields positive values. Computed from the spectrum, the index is -1.4 Angstrom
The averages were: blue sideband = 10.7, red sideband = 10.2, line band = 10.7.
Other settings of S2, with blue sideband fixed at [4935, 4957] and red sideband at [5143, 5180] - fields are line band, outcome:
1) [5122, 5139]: -0.92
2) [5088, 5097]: -0.35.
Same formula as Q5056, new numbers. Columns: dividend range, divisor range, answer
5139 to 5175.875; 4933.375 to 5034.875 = 0.92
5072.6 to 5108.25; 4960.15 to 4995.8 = 0.97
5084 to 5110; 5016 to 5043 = 0.97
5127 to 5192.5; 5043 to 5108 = 0.94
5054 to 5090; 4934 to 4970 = 0.98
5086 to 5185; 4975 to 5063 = 0.96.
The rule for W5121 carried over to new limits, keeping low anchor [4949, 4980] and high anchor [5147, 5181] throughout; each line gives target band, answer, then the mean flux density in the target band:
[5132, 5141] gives -0.63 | 10.7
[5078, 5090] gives -0.02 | 10.3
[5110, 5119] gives -0.74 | 11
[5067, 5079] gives -0.47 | 10.8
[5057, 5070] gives -0.36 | 10.7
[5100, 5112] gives -0.51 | 10.6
